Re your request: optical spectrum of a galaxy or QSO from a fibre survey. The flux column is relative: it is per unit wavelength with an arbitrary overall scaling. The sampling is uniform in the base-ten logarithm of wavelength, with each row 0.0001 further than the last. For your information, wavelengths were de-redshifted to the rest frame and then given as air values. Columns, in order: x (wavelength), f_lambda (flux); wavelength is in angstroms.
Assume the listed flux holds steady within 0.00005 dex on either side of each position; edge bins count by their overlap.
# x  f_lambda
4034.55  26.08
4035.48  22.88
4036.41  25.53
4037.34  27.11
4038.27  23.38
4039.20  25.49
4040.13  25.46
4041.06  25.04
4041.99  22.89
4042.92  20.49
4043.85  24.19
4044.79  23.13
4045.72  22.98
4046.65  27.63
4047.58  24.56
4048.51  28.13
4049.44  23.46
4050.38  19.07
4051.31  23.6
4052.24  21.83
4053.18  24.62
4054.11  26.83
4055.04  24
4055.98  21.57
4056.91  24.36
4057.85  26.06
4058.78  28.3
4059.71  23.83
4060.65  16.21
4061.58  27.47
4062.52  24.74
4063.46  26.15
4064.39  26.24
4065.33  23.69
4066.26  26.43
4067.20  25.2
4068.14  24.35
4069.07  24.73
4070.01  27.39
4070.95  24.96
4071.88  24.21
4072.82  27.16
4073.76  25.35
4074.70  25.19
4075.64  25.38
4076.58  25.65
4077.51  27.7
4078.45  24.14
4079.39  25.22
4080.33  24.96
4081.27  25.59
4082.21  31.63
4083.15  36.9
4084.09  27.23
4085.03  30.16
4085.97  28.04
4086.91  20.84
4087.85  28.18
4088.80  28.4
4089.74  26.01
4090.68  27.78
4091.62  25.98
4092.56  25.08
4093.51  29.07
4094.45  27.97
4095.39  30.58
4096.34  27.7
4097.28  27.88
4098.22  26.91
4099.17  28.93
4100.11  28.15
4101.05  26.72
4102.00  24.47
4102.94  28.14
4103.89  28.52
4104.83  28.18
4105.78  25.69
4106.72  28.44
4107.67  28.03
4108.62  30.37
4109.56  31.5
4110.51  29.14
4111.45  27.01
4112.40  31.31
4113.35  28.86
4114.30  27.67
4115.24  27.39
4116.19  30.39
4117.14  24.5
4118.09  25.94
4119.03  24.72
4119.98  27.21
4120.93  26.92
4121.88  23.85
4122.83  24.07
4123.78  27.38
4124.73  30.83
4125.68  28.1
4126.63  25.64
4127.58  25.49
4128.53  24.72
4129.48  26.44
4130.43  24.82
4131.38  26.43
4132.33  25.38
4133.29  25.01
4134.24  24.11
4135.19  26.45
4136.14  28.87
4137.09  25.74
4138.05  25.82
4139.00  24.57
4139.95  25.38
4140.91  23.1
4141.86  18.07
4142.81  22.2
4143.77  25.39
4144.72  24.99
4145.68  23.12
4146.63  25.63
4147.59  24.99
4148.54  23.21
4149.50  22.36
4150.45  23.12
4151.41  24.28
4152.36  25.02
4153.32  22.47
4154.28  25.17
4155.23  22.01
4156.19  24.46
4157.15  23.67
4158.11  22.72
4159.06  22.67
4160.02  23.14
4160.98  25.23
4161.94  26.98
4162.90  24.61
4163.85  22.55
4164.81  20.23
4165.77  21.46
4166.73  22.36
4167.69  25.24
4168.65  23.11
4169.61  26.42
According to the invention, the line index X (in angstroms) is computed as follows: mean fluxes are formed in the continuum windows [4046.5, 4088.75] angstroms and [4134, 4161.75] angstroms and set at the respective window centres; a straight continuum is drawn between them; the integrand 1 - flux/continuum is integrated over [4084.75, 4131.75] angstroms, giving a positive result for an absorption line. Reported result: -4.7 angstroms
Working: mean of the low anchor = 25.5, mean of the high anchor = 24.1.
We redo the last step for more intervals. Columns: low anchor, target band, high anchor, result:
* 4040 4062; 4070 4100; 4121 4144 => -3.2 angstroms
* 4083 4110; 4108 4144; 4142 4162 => -0.9 angstroms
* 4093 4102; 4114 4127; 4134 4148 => -0.3 angstroms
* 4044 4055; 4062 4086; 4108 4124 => -1.0 angstroms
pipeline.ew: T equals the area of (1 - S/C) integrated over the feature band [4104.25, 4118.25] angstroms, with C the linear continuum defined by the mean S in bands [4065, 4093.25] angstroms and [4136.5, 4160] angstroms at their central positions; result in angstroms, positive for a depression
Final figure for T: -1.7 angstroms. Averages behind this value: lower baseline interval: 26.5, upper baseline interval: 23.8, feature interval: 28.3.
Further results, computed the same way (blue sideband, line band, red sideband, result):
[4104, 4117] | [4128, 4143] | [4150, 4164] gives 0.7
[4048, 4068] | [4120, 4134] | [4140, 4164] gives -1.3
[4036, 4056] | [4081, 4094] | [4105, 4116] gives -0.4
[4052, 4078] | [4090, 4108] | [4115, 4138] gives -1.3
